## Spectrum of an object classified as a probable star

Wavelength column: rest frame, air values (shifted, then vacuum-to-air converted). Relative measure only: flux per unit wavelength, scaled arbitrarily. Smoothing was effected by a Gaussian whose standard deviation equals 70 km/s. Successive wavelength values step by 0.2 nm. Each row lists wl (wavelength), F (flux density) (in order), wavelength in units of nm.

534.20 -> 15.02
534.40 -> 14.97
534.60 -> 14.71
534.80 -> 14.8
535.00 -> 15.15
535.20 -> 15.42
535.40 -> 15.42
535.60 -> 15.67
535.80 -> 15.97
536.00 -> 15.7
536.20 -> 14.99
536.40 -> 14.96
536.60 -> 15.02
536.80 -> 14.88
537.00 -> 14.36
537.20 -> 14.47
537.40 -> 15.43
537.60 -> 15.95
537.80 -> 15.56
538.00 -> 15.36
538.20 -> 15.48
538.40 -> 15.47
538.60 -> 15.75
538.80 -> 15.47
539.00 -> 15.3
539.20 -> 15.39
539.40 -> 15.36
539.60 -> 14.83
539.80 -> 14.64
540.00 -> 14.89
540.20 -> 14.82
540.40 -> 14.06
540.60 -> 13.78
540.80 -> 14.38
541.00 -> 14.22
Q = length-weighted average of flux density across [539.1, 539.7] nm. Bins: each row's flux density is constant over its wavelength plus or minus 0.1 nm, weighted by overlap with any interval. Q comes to 15.2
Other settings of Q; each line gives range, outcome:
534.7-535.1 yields 15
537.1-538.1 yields 15.4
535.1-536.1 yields 15.6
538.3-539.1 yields 15.5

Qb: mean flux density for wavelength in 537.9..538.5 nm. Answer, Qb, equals 15.4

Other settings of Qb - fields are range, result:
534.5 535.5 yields 15.1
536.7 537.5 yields 14.8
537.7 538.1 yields 15.5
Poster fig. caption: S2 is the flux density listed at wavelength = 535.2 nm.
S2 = 15.42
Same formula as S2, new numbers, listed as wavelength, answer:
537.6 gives 15.95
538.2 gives 15.48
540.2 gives 14.82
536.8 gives 14.88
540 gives 14.89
